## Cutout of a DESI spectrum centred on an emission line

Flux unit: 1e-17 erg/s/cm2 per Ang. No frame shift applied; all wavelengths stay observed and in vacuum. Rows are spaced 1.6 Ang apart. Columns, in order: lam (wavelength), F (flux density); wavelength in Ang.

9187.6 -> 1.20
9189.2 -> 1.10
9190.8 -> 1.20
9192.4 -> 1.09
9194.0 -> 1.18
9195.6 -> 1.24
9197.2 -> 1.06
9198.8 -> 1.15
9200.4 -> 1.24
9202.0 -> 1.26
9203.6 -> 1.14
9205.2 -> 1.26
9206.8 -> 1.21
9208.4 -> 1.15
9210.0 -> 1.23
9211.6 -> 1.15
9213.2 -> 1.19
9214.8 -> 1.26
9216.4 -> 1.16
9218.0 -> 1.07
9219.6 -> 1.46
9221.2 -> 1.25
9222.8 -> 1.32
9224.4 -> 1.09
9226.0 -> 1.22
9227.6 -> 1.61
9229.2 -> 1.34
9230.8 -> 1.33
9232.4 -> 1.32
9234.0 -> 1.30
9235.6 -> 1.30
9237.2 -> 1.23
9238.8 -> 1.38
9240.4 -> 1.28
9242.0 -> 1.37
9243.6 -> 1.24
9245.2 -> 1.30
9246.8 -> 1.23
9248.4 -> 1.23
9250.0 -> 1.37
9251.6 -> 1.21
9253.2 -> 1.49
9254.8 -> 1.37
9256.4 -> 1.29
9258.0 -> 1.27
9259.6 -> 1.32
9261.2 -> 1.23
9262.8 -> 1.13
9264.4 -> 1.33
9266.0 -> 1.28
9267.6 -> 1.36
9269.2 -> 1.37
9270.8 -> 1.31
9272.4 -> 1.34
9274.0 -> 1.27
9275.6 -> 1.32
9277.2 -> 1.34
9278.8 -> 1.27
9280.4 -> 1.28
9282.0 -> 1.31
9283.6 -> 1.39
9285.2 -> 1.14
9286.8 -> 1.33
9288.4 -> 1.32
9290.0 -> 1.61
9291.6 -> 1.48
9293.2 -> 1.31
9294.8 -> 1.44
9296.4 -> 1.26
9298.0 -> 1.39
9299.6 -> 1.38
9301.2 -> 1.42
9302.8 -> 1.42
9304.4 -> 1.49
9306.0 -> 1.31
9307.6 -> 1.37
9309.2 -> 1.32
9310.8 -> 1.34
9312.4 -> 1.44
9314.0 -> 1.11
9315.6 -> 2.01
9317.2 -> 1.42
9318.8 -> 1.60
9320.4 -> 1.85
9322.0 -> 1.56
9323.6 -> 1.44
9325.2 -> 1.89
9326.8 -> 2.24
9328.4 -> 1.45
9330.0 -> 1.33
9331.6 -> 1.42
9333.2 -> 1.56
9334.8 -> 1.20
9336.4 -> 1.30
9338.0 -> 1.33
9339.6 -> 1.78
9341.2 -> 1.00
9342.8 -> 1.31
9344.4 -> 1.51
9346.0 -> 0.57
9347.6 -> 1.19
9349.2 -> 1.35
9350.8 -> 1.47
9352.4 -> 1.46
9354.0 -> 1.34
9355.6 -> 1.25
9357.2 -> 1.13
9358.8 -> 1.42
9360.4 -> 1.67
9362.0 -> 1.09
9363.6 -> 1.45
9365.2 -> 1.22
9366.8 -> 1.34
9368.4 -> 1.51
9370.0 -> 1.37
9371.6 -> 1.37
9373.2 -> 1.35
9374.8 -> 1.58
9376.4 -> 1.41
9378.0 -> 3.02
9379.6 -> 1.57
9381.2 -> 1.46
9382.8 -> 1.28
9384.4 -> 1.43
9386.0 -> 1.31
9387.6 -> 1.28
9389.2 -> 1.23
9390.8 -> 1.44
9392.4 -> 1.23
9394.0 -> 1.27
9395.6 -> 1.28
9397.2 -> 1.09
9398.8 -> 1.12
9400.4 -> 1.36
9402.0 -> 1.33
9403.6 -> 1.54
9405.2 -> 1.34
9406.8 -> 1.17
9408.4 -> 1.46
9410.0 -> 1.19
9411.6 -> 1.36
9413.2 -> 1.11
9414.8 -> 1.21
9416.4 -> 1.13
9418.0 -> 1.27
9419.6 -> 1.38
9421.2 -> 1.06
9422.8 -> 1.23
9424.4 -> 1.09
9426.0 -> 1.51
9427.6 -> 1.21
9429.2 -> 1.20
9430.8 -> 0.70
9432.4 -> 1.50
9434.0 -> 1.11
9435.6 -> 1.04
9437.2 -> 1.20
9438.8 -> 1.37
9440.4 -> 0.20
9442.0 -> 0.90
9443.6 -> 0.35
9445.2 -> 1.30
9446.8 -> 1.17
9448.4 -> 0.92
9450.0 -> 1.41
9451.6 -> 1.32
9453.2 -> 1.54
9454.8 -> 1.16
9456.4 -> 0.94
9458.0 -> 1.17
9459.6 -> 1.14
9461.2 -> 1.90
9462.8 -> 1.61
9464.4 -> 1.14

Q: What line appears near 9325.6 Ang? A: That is H-gamma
